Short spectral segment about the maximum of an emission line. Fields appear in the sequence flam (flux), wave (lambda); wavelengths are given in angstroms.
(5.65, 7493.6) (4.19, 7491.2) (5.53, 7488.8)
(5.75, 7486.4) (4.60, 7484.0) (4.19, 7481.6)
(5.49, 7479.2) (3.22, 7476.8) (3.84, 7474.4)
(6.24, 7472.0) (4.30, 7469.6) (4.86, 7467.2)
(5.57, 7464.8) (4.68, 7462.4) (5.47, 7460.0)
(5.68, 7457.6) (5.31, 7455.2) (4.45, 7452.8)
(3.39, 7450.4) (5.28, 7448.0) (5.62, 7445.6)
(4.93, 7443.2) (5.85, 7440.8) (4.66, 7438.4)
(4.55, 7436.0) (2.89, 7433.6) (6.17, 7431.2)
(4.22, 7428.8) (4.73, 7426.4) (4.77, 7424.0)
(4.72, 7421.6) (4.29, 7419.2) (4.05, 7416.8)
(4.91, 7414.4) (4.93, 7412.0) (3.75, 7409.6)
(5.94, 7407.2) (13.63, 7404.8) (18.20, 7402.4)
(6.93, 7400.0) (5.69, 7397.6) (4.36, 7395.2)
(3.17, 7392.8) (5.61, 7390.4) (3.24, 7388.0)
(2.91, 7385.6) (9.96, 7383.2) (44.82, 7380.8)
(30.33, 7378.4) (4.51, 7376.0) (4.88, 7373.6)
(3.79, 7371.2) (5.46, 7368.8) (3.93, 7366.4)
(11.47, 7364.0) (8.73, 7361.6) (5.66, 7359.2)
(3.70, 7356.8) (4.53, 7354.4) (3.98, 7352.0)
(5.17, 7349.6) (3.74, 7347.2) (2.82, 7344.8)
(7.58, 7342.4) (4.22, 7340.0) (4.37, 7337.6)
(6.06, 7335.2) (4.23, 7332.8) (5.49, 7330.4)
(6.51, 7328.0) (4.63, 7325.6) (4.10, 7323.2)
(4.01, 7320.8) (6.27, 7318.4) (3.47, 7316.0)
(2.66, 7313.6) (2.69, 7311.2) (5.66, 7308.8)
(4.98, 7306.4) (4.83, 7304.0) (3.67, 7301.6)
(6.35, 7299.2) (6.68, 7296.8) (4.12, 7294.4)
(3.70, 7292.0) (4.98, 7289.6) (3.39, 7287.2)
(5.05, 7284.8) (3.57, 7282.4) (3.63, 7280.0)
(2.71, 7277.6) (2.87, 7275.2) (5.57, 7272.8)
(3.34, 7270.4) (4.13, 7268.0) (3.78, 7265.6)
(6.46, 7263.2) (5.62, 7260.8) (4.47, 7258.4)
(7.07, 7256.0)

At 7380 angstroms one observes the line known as H-alpha 6563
